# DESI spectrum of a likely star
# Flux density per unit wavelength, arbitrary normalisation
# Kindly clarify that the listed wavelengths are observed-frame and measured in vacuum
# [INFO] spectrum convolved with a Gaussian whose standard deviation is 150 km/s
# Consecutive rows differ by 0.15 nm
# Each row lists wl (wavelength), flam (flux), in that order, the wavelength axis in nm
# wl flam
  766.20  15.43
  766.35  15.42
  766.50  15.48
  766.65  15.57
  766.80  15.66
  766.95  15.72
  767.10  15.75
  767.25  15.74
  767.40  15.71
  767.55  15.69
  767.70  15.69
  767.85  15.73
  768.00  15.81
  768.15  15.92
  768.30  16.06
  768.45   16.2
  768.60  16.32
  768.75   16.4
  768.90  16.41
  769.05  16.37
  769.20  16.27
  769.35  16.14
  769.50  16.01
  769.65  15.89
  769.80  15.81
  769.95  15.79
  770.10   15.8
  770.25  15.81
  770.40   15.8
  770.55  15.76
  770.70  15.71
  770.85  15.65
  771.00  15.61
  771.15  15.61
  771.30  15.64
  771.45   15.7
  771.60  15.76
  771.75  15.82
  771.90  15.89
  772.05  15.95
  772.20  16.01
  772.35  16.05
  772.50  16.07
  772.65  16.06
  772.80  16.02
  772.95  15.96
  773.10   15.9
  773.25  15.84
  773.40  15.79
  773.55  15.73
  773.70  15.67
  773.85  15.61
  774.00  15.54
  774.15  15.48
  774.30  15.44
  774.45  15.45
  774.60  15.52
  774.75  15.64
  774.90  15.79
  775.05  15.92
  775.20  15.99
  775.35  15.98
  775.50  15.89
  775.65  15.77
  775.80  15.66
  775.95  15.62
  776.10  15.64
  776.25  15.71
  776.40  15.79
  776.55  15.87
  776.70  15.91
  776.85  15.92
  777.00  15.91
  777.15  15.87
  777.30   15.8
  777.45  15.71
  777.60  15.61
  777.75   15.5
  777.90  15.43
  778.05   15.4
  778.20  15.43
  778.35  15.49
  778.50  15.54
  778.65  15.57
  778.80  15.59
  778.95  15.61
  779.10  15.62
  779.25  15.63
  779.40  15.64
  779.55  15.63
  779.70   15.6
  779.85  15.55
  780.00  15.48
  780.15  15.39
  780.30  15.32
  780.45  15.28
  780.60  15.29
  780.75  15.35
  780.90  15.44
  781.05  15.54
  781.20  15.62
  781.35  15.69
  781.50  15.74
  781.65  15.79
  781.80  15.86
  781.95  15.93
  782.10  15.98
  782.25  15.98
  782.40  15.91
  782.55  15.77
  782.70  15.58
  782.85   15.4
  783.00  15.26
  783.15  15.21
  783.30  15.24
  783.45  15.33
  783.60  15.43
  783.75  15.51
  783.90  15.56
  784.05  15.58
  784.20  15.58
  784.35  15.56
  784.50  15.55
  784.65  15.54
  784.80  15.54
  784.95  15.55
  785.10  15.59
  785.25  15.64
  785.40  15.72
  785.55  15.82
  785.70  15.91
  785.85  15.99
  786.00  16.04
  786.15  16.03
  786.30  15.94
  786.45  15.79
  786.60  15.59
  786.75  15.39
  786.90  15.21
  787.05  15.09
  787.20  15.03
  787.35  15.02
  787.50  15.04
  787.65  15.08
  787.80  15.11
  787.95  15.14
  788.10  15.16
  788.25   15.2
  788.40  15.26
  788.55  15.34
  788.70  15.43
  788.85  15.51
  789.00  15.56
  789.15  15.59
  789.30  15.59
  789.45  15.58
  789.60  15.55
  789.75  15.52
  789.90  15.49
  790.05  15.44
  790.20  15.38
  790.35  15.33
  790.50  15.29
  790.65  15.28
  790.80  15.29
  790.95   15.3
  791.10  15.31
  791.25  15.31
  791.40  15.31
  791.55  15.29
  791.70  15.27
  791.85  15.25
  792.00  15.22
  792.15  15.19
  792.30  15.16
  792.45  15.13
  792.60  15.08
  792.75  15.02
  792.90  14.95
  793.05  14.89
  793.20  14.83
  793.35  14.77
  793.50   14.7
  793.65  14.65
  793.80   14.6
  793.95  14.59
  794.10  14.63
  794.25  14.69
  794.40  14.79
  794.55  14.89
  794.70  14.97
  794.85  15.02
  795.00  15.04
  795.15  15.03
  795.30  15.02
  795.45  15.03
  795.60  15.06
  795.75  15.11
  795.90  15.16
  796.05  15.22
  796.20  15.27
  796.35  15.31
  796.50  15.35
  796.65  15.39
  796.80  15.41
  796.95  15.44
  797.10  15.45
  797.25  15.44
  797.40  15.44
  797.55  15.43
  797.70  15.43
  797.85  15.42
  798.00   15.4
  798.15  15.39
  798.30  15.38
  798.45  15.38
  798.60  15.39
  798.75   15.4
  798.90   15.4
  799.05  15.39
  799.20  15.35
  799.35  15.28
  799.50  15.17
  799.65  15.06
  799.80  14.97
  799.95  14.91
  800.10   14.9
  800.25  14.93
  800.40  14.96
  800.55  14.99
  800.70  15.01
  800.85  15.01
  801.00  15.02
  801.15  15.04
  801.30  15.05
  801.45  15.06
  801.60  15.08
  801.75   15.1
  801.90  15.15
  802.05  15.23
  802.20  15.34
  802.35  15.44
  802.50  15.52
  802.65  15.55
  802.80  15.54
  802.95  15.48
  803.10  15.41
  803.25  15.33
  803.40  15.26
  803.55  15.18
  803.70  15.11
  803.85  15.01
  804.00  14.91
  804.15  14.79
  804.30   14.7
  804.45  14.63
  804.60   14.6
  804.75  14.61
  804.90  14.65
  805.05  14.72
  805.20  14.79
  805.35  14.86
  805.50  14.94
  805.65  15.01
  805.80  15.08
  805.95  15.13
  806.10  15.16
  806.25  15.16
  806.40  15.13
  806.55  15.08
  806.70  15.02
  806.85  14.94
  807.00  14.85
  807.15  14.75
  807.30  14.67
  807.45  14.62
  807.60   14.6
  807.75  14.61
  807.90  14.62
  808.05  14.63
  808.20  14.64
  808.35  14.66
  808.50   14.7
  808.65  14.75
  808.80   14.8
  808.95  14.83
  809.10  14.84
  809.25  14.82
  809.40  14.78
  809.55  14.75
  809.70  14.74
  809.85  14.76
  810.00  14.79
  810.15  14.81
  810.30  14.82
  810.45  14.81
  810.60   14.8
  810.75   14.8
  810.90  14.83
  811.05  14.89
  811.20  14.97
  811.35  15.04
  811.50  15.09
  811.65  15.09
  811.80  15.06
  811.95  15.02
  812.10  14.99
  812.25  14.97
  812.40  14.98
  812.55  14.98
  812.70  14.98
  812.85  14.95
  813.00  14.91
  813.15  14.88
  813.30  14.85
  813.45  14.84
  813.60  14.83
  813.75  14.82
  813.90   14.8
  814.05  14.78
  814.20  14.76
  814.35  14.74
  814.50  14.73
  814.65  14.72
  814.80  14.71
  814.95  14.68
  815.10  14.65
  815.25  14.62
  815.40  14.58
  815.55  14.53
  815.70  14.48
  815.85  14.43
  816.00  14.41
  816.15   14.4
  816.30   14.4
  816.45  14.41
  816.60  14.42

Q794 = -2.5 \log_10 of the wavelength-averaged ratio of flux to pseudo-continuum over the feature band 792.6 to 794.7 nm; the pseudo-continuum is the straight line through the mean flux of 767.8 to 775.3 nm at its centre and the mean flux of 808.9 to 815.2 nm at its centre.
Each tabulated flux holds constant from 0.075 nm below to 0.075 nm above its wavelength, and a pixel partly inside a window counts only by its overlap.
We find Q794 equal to 0.04 mag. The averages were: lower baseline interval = 15.9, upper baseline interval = 14.9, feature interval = 14.8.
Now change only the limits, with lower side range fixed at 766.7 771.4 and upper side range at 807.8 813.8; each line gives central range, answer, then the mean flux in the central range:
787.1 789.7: 0.01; 15.3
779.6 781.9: 0.00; 15.5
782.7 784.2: 0.01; 15.4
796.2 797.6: -0.01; 15.4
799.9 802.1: 0.00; 15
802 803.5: -0.03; 15.4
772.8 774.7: 0.01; 15.7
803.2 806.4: 0.00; 14.9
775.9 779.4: 0.00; 15.7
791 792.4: 0.00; 15.3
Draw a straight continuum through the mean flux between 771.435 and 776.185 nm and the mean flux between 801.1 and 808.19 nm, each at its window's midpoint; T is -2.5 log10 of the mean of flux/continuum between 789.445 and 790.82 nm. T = -0.003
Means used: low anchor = 15.8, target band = 15.4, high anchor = 15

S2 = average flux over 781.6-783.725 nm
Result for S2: 15.6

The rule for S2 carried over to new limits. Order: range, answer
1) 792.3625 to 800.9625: 15.1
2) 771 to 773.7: 15.9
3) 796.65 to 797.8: 15.4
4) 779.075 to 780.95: 15.5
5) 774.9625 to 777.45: 15.8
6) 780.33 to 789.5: 15.5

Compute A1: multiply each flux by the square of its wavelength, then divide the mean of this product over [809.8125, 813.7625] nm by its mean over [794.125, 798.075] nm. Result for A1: 1.02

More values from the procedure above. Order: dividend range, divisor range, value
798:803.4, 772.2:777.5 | 1.03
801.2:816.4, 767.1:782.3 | 1.03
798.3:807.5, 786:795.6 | 1.02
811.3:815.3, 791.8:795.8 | 1.05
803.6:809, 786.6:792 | 1.01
